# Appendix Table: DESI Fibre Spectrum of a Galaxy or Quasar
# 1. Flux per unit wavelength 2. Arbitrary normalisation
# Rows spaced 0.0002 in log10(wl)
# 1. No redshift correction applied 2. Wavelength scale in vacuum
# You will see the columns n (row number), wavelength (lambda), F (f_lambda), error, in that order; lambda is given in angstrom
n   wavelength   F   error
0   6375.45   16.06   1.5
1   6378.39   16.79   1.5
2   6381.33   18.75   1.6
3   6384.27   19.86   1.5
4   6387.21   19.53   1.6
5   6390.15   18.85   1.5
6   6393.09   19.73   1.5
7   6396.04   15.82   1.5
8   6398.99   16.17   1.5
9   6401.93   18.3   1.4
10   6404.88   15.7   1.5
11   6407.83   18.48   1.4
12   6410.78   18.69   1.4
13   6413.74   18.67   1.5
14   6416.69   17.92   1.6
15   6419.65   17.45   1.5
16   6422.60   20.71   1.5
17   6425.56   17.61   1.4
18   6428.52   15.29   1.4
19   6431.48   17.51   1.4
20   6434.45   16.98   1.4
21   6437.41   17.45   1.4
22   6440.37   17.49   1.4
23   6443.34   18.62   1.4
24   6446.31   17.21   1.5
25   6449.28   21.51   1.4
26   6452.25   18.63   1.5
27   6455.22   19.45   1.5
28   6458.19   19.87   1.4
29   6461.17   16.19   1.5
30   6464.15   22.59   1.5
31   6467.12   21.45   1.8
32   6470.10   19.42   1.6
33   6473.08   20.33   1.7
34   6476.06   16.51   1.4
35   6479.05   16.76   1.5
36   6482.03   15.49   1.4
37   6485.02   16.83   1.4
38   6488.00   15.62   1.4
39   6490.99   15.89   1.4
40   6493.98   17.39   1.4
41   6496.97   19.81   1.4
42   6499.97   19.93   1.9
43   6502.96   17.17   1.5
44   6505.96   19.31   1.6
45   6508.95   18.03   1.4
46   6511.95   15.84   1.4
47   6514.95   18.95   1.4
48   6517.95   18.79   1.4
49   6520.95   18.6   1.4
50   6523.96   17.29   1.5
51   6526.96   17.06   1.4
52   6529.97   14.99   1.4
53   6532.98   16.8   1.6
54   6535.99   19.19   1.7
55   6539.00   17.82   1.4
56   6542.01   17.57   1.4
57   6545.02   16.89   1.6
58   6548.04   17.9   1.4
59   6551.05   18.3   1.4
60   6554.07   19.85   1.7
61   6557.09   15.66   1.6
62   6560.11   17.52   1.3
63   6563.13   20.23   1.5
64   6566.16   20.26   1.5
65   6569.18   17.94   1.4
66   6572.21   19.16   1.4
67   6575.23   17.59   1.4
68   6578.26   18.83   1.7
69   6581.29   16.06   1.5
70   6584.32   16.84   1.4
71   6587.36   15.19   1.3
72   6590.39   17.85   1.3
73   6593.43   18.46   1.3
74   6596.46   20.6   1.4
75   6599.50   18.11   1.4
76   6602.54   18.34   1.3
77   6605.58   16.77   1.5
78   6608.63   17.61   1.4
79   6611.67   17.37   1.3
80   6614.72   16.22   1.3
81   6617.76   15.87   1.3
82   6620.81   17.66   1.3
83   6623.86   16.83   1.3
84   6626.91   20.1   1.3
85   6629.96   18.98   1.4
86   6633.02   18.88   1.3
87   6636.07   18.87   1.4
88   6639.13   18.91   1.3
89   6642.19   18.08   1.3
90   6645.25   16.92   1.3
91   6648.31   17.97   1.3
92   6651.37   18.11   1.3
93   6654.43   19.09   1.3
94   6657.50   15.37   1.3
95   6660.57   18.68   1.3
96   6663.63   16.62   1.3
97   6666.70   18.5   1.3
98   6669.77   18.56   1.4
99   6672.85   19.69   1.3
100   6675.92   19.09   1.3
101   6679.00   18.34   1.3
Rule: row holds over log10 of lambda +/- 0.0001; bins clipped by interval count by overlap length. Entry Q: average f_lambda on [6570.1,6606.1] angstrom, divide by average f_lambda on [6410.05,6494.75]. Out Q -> 0.98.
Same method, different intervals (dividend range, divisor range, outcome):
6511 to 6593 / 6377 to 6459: 0.98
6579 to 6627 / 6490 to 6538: 0.98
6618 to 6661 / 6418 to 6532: 1.00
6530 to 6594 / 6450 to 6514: 0.98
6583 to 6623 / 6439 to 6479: 0.91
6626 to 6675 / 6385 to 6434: 1.02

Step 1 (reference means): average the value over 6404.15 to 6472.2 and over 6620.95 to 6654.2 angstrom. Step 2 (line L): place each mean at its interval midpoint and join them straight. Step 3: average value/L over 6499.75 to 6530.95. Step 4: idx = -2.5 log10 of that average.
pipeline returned 0.04 mag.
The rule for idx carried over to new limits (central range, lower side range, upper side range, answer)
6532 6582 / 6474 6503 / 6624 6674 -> -0.029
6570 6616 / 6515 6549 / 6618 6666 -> 0.009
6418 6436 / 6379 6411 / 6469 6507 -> 0.023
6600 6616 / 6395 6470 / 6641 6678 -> 0.048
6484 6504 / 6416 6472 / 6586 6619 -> 0.044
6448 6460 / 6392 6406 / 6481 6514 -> -0.144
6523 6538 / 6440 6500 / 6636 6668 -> 0.070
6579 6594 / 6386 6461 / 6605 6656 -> 0.067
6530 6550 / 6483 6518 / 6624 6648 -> 0.027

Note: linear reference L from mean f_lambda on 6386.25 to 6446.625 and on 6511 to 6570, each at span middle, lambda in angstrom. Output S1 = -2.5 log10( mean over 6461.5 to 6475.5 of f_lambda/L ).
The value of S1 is -0.138 mag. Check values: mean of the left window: 17.8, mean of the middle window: 20.3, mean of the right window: 17.9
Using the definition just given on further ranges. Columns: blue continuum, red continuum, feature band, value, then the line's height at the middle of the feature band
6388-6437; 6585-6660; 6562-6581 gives -0.06 mag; 17.8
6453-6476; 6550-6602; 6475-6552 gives 0.09 mag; 19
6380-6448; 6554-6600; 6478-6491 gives 0.12 mag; 18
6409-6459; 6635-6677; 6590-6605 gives -0.03 mag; 18.2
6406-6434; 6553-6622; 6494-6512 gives -0.03 mag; 17.9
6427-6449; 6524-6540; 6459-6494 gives -0.04 mag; 17.3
